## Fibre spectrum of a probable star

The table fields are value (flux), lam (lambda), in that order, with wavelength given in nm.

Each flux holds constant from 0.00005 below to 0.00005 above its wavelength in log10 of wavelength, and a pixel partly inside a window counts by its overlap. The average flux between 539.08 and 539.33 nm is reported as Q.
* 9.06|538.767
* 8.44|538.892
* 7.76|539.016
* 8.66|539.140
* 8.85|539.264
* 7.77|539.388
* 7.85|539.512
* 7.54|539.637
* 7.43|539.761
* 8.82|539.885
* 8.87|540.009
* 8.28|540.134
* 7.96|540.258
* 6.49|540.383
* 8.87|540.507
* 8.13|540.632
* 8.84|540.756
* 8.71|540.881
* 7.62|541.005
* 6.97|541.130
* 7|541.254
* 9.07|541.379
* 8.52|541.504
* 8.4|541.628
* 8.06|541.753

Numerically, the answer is 8.75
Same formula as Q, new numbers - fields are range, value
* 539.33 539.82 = 7.64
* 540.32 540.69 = 7.81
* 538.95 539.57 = 8.19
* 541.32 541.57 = 8.8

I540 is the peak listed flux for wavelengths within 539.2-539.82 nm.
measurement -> 8.85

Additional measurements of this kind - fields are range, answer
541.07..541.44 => 9.07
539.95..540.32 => 8.87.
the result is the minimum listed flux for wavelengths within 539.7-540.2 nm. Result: 7.43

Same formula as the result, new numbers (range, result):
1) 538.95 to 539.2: 7.76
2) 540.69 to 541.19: 6.97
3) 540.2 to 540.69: 6.49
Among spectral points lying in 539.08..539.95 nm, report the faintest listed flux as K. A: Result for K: 7.43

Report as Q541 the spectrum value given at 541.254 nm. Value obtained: 7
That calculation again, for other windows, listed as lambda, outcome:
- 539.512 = 7.85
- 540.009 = 8.87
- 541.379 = 9.07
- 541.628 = 8.4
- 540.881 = 8.71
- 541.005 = 7.62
